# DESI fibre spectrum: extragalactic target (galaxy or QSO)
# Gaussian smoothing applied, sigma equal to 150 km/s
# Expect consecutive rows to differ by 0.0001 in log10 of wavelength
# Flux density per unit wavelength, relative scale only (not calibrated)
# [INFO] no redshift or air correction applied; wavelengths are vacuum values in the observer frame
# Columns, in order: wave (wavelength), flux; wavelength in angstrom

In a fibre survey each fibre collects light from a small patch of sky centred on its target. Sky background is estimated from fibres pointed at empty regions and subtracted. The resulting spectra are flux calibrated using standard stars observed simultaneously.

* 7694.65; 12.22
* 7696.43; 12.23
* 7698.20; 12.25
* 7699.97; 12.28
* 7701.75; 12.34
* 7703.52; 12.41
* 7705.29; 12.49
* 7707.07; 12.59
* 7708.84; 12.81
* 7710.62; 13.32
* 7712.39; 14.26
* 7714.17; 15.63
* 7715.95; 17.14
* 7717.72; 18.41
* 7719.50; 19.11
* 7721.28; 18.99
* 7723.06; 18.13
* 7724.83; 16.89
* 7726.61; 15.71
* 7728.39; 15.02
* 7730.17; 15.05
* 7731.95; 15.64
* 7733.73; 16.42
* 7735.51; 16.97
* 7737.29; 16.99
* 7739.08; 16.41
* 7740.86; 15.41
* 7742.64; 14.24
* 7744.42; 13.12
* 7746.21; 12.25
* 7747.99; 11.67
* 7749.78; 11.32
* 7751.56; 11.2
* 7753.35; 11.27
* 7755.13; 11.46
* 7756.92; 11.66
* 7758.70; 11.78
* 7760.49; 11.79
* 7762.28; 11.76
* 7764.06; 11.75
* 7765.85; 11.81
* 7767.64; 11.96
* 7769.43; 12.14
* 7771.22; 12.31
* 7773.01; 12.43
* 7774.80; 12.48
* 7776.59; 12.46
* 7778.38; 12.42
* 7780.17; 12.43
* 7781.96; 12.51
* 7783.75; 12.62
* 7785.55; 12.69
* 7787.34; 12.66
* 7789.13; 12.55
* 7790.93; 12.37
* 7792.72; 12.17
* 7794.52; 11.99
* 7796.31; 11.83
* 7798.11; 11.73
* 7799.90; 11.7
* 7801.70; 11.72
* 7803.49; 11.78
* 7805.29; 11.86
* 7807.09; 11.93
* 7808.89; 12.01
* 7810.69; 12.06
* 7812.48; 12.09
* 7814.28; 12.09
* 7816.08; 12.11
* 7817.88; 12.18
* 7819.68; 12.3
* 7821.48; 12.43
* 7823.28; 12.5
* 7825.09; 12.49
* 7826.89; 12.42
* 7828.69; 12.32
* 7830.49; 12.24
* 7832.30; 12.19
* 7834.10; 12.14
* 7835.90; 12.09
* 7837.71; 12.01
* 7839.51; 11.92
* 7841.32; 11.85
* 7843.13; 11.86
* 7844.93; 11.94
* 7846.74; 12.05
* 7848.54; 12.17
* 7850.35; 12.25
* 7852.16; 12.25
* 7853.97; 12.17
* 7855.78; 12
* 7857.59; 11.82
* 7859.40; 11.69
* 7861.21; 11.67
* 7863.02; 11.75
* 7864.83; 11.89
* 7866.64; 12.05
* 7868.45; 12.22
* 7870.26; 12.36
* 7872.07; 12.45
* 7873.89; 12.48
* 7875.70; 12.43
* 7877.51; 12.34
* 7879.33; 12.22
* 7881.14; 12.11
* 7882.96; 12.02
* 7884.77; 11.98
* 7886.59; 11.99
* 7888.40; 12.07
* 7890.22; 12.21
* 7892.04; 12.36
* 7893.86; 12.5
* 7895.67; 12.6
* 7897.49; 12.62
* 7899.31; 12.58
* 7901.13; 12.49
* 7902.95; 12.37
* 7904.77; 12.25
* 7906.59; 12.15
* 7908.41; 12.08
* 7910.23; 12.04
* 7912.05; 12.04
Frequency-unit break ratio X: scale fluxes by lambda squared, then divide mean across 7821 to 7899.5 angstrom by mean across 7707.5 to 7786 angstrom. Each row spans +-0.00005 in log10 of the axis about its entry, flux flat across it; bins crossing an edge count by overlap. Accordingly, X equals 0.90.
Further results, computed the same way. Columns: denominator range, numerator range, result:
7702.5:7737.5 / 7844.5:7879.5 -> 0.80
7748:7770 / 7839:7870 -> 1.05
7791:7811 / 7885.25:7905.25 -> 1.06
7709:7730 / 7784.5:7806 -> 0.75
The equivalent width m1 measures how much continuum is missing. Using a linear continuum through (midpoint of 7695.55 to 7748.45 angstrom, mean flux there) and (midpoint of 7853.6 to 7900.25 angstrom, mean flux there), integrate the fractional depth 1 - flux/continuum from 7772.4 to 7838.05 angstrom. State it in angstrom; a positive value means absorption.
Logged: 5.9 angstrom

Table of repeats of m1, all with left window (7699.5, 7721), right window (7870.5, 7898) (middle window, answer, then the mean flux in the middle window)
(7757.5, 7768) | 1.6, 11.8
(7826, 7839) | 0.8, 12.2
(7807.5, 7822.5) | 1.2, 12.2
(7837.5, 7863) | 1.5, 12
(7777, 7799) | 2.0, 12.3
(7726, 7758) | 0.5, 14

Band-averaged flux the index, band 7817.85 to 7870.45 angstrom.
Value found 12.1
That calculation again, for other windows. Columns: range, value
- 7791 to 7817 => 12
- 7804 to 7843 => 12.1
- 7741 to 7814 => 12.1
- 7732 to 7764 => 13.3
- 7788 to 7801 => 12.1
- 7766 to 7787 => 12.4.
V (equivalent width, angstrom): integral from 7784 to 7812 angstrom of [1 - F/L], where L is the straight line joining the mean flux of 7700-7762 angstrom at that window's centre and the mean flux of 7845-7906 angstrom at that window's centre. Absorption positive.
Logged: 2.7 angstrom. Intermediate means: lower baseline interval 14.4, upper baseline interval 12.2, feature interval 12.1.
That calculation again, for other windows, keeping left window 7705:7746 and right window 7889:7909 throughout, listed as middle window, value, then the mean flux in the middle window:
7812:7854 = 4.50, 12.2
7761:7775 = 2.65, 12.1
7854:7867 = 1.25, 11.9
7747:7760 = 3.13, 11.5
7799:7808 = 1.52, 11.8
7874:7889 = 0.65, 12.2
